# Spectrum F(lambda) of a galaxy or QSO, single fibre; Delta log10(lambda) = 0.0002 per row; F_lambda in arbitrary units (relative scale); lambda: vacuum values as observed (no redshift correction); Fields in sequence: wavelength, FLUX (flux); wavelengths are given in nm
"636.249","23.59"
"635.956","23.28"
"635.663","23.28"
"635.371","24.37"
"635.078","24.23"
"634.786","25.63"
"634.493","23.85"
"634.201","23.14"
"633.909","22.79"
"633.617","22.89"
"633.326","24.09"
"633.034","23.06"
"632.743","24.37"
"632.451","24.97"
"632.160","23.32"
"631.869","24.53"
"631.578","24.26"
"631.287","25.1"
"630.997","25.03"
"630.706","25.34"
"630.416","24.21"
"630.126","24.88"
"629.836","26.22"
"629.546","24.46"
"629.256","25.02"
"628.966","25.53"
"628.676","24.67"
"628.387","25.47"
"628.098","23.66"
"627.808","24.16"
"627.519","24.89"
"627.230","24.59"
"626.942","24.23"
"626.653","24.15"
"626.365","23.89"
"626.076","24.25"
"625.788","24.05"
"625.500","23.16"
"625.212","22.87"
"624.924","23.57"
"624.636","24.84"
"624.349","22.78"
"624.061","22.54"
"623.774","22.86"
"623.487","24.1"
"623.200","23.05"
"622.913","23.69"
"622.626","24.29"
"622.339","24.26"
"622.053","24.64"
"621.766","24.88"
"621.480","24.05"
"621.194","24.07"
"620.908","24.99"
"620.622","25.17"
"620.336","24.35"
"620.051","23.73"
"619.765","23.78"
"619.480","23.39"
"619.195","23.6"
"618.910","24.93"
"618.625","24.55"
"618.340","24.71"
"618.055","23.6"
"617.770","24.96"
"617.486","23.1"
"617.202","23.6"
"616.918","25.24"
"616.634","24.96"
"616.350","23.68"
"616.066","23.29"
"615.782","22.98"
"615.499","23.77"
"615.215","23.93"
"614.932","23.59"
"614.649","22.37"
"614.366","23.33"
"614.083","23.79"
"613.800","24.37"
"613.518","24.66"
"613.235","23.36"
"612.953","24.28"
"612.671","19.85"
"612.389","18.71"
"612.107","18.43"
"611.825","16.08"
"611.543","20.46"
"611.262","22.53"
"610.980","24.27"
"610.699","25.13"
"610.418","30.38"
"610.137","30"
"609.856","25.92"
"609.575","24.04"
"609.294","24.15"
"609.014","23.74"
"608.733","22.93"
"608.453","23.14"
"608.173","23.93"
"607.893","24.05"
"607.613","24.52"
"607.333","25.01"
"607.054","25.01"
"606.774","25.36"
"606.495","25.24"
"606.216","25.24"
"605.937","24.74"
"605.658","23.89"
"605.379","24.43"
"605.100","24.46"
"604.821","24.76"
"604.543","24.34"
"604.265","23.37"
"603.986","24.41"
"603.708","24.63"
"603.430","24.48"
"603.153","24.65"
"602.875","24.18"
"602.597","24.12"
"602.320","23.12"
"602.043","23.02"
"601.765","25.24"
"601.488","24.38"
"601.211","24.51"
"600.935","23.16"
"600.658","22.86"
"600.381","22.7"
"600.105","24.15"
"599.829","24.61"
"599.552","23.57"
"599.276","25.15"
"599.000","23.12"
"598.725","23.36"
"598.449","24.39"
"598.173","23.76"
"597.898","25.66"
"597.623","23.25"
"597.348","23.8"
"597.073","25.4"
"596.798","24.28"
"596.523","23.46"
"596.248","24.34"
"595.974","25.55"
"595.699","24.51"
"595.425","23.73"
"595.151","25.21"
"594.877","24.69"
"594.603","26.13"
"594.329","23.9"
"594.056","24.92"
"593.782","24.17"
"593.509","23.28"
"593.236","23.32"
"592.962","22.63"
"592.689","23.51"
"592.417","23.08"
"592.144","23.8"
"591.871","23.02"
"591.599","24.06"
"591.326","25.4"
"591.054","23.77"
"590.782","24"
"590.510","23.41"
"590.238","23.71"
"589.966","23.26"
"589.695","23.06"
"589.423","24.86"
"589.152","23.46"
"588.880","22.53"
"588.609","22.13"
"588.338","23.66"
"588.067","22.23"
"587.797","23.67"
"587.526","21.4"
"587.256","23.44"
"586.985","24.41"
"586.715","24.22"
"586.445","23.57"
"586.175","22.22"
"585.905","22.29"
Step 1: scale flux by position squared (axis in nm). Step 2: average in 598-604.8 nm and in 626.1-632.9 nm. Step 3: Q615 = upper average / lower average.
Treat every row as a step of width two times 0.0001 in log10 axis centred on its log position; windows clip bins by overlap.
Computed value 1.13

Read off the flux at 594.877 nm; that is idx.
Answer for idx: 24.69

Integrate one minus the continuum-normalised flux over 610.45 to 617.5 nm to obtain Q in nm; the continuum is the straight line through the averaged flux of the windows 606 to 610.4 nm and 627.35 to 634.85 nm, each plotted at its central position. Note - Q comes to 0.548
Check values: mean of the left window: 25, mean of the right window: 24.4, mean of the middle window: 22.9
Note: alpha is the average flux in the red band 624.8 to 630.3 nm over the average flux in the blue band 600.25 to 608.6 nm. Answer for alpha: 1.01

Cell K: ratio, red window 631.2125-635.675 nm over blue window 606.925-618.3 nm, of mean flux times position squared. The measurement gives 1.09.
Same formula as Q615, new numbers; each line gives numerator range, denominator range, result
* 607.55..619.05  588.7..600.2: 1.05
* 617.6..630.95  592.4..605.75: 1.09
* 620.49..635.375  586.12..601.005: 1.14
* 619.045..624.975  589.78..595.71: 1.10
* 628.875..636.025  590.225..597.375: 1.14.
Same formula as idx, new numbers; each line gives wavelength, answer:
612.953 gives 24.28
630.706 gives 25.34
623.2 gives 23.05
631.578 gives 24.26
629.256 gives 25.02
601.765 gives 25.24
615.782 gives 22.98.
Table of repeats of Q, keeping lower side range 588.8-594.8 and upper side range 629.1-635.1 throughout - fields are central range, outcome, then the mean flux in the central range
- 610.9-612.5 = 0.27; 19.9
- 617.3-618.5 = 0.00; 24.1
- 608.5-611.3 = -0.15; 25.3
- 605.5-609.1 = -0.05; 24.4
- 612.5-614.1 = 0.06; 23.3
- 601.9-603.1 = 0.01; 23.7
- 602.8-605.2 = -0.04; 24.4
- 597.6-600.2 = -0.03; 24.1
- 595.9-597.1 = -0.03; 24.5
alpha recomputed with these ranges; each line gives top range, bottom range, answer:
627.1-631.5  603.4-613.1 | 1.04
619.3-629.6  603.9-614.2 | 1.01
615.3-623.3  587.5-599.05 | 1.01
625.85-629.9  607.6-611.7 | 1.00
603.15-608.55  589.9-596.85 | 1.02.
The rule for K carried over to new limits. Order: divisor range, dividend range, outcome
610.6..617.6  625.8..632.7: 1.13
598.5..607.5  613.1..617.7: 1.02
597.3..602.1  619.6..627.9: 1.08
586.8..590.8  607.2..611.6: 1.14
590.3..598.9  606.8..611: 1.09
